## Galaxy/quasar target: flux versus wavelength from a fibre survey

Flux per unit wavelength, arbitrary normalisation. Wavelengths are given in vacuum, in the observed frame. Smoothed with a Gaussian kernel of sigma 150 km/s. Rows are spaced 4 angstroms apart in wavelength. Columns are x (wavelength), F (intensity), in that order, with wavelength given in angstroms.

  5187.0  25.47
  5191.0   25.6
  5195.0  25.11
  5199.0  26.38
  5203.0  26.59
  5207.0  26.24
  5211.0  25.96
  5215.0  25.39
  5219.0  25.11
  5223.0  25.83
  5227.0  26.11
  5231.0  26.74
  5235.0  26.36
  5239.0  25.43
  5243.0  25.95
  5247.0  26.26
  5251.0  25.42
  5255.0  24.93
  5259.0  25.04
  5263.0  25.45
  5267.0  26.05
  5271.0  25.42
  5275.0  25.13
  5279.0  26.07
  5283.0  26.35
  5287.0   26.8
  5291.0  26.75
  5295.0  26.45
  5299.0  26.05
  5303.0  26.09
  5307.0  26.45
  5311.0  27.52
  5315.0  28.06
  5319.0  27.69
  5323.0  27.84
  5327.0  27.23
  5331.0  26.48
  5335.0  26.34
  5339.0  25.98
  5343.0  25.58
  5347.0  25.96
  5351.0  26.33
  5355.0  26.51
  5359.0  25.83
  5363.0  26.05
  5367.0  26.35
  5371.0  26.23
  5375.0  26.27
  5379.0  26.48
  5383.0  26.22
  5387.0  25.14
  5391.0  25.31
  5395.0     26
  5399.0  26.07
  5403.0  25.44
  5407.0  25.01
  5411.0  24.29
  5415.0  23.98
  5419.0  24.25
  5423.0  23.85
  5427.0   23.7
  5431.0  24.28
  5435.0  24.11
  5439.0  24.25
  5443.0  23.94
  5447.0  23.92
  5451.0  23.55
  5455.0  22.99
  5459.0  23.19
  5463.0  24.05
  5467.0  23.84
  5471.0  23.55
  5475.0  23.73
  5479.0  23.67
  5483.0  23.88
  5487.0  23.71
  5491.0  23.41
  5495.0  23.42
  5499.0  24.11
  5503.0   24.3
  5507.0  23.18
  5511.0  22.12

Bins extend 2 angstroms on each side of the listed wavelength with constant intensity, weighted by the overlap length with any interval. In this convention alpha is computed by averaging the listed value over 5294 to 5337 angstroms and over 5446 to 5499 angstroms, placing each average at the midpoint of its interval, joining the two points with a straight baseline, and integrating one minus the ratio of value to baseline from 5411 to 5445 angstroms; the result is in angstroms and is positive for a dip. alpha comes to 0.69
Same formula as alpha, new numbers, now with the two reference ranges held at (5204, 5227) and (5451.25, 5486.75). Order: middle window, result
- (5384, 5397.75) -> -0.7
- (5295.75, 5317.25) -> -1.6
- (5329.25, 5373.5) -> -2.8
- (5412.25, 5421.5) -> 0.0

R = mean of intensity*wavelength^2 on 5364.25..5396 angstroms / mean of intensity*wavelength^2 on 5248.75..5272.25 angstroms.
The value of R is 1.1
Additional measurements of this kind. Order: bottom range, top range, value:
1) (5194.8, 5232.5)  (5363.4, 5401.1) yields 1.07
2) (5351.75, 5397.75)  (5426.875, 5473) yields 0.94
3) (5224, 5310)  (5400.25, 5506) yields 0.99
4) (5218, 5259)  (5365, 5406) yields 1.06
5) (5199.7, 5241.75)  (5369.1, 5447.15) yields 1.03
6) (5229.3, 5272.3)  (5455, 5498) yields 1.00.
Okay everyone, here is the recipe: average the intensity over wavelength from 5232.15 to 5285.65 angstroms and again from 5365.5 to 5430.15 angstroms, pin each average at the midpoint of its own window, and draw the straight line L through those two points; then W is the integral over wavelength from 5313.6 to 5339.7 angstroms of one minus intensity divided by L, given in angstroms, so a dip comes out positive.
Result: -1.7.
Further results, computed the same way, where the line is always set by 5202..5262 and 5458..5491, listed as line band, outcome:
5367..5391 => -1.47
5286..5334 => -3.47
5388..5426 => -0.93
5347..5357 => -0.63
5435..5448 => -0.04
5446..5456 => 0.17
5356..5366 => -0.55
